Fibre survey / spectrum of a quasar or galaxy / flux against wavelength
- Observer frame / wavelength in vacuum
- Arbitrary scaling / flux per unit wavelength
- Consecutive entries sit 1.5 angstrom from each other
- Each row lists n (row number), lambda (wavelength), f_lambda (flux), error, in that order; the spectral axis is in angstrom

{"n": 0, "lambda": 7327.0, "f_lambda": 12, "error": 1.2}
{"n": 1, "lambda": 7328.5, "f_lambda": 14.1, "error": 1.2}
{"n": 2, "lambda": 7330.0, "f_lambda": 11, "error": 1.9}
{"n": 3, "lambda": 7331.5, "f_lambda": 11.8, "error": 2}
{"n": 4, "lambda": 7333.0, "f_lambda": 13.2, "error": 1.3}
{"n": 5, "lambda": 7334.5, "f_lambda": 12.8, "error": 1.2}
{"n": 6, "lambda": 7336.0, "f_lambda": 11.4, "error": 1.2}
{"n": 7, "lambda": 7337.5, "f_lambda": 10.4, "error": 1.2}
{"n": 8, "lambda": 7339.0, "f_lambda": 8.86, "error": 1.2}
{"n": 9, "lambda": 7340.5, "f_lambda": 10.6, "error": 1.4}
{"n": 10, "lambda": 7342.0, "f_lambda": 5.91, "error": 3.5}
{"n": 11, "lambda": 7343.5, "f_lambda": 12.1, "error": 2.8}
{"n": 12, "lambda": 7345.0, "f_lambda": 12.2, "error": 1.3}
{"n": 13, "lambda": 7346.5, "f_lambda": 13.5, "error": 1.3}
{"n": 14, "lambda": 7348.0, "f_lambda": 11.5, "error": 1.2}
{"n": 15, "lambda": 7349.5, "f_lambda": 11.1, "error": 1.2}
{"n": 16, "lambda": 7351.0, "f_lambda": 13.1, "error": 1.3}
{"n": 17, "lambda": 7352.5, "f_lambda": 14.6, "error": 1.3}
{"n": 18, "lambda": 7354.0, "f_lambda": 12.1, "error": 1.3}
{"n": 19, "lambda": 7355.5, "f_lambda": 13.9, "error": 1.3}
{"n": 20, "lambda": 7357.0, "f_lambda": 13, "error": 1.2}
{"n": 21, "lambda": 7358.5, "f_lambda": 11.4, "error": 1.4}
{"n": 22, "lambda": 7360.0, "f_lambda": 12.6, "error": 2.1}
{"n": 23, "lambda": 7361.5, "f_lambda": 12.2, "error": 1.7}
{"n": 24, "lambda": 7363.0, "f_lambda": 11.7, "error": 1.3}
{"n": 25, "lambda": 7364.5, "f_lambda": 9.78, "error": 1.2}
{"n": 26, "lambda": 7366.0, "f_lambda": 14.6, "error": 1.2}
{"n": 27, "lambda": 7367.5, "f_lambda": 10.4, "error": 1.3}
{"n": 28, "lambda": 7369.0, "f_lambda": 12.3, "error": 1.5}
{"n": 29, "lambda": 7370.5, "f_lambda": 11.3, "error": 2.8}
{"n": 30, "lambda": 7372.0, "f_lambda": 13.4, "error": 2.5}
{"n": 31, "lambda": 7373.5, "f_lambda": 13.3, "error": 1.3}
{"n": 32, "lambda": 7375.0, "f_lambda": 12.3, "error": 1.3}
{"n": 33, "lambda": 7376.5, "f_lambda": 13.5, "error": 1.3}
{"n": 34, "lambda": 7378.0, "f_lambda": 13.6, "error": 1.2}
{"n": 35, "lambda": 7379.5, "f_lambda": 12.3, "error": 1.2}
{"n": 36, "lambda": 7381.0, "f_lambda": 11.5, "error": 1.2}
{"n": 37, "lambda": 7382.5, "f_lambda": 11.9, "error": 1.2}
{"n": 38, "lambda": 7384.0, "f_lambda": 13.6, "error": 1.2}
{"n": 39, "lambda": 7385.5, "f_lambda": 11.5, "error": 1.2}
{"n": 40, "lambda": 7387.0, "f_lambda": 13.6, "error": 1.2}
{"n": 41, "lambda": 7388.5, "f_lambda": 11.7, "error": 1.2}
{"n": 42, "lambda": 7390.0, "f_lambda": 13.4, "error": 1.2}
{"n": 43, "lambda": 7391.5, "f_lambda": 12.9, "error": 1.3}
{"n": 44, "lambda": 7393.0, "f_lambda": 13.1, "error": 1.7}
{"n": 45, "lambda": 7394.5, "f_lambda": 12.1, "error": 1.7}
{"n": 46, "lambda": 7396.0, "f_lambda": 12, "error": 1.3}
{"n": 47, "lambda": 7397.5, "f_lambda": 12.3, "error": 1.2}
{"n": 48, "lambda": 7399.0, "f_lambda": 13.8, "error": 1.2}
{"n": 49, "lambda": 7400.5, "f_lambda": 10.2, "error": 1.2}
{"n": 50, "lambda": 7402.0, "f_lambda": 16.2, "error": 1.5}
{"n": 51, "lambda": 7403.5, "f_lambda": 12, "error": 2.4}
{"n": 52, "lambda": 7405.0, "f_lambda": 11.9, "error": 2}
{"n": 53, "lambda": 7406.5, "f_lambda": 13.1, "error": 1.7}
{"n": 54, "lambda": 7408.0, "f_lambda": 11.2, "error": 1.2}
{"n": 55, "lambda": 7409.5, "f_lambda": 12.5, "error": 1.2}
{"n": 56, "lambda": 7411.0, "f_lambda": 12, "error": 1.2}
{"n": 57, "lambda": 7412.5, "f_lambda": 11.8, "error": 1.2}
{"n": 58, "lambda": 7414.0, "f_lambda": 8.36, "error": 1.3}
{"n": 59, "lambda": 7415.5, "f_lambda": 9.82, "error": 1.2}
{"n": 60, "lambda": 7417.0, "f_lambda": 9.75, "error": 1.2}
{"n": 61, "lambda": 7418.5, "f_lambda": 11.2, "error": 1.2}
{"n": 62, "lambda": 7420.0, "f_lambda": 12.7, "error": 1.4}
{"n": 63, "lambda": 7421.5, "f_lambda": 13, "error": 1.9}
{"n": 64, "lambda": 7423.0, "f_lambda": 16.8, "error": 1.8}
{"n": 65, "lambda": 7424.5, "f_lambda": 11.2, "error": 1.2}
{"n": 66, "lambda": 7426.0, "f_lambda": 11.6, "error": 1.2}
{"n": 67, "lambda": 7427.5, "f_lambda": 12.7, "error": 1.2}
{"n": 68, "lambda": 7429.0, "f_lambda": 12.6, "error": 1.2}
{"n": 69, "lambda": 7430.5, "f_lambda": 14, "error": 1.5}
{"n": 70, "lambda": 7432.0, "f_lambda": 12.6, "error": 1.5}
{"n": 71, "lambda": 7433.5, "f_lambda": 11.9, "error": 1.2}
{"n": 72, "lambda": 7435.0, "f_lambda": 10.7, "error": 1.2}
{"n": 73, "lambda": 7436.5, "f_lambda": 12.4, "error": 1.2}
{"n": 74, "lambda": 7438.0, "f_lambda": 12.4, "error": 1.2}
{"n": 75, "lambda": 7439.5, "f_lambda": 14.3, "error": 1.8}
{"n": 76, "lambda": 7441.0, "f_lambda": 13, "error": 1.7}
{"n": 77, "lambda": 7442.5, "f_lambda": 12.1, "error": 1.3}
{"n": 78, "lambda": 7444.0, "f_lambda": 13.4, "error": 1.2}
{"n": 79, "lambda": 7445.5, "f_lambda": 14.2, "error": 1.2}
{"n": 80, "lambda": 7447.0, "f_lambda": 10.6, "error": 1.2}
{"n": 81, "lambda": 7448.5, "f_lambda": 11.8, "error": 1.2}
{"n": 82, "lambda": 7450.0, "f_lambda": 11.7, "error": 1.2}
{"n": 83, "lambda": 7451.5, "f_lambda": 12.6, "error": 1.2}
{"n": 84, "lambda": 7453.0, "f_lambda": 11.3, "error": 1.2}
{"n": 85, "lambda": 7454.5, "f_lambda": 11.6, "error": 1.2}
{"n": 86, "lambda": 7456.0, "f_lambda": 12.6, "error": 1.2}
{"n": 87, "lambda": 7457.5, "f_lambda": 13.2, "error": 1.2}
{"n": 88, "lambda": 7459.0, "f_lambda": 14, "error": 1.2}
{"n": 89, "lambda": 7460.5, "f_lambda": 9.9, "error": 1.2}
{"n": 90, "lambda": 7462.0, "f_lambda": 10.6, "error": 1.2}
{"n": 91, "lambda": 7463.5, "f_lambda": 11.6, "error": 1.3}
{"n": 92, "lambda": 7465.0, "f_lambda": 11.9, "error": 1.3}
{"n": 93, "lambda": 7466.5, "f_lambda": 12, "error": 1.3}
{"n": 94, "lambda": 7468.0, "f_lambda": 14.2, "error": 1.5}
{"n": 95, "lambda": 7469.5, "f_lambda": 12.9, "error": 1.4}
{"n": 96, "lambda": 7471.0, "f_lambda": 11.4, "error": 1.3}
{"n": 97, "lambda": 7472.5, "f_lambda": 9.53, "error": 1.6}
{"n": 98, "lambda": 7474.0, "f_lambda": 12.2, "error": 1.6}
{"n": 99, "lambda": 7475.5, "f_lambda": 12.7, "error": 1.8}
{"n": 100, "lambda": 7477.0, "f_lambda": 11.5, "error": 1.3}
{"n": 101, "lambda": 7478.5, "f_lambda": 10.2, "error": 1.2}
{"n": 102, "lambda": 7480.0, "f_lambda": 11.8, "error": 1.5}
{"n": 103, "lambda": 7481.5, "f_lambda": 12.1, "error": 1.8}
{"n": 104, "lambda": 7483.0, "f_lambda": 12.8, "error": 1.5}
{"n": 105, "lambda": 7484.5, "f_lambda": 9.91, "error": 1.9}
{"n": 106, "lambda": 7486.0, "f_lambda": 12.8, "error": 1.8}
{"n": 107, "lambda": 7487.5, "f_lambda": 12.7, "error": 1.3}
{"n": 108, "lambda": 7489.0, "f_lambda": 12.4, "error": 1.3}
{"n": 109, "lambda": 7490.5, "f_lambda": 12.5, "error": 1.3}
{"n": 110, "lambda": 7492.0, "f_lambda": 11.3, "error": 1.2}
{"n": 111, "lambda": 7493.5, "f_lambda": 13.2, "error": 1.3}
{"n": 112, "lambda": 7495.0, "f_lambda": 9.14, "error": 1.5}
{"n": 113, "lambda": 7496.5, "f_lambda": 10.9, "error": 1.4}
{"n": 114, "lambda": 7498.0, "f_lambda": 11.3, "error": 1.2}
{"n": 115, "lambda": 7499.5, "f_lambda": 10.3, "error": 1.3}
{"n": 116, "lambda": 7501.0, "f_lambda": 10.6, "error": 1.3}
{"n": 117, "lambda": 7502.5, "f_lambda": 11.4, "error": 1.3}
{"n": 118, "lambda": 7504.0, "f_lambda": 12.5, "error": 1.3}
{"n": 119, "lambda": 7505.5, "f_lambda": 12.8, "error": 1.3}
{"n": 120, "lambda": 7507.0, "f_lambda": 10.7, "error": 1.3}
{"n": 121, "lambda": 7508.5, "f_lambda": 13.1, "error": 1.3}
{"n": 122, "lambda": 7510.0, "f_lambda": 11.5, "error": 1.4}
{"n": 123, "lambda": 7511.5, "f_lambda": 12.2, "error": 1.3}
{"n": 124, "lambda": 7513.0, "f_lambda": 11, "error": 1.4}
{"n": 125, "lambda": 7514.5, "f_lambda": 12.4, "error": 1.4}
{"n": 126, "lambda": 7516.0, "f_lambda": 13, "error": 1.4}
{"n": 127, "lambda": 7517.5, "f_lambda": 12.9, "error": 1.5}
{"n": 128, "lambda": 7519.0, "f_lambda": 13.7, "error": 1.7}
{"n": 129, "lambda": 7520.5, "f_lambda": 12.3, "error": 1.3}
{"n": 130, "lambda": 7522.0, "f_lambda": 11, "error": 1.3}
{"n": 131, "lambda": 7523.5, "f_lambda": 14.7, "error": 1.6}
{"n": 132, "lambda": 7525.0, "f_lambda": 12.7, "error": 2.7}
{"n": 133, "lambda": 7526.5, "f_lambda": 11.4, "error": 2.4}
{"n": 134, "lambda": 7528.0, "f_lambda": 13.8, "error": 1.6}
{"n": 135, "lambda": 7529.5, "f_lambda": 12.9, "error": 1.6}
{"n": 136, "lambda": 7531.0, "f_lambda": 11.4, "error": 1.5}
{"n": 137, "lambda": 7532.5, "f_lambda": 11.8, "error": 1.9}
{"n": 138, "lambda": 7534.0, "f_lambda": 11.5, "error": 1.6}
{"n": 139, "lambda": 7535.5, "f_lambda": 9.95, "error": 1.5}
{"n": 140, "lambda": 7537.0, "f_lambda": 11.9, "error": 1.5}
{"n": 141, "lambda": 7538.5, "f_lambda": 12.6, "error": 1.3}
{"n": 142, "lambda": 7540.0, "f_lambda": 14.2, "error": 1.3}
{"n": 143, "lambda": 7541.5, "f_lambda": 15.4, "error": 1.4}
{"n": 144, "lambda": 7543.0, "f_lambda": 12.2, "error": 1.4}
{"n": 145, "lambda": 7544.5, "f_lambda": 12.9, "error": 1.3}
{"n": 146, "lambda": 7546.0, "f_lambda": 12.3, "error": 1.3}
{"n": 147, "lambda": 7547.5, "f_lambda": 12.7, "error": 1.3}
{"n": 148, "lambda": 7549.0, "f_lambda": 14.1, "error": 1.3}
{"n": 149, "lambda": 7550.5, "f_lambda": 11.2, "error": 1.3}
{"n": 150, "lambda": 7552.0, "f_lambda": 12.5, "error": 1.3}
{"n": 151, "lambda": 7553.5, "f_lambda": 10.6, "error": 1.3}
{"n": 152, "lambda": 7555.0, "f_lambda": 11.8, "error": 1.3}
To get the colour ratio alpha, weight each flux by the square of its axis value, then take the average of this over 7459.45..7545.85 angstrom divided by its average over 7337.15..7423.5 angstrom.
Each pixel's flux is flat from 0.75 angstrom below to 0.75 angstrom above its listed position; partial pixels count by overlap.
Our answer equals 1.02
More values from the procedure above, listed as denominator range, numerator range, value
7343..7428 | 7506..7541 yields 1.04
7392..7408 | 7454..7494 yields 0.97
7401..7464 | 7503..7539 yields 1.03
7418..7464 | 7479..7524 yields 0.98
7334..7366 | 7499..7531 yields 1.09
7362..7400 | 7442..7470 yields 1.00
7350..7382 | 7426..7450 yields 1.02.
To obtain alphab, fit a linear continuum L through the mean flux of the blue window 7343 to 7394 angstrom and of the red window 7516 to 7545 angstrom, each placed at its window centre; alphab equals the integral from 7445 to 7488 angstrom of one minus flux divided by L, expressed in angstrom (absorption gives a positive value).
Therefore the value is 2.2 angstrom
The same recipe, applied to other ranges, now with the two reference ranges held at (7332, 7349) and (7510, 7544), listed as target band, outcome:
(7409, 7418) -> 0.8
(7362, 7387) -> -2.1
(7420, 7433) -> -1.4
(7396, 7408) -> -1.1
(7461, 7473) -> 0.3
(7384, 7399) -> -1.5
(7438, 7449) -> -0.8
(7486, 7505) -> 1.0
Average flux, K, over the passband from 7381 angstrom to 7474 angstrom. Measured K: 12.2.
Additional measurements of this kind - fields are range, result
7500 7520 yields 12.1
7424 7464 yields 12.3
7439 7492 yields 12.1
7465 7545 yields 12.1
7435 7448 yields 12.7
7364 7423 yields 12.3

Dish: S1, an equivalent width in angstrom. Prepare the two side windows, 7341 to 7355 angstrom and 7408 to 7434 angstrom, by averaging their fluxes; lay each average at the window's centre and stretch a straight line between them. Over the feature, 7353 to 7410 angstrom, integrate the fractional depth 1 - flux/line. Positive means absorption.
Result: -2.8 angstrom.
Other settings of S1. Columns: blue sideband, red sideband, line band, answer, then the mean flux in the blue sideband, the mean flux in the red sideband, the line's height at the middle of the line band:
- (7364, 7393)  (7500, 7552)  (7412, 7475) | 1.7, 12.5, 12.4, 12.4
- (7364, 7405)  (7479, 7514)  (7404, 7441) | 0.4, 12.5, 11.7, 12.3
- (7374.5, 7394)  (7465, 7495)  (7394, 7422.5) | 1.3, 12.7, 11.9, 12.5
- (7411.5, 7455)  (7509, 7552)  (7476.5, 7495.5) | 0.9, 12.1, 12.5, 12.3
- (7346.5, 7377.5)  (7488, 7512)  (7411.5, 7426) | 0.6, 12.4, 11.6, 12.1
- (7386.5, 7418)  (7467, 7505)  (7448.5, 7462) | -0.2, 12.1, 11.7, 11.8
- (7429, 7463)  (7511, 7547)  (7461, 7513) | 3.0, 12.3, 12.5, 12.4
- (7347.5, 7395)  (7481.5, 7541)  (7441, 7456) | 0.0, 12.5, 12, 12.2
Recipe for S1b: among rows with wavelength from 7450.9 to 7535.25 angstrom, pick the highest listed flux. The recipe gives 14.7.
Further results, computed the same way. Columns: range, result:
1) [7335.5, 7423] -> 16.8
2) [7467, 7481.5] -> 14.2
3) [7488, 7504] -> 13.2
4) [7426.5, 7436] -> 14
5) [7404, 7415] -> 13.1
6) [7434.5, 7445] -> 14.3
